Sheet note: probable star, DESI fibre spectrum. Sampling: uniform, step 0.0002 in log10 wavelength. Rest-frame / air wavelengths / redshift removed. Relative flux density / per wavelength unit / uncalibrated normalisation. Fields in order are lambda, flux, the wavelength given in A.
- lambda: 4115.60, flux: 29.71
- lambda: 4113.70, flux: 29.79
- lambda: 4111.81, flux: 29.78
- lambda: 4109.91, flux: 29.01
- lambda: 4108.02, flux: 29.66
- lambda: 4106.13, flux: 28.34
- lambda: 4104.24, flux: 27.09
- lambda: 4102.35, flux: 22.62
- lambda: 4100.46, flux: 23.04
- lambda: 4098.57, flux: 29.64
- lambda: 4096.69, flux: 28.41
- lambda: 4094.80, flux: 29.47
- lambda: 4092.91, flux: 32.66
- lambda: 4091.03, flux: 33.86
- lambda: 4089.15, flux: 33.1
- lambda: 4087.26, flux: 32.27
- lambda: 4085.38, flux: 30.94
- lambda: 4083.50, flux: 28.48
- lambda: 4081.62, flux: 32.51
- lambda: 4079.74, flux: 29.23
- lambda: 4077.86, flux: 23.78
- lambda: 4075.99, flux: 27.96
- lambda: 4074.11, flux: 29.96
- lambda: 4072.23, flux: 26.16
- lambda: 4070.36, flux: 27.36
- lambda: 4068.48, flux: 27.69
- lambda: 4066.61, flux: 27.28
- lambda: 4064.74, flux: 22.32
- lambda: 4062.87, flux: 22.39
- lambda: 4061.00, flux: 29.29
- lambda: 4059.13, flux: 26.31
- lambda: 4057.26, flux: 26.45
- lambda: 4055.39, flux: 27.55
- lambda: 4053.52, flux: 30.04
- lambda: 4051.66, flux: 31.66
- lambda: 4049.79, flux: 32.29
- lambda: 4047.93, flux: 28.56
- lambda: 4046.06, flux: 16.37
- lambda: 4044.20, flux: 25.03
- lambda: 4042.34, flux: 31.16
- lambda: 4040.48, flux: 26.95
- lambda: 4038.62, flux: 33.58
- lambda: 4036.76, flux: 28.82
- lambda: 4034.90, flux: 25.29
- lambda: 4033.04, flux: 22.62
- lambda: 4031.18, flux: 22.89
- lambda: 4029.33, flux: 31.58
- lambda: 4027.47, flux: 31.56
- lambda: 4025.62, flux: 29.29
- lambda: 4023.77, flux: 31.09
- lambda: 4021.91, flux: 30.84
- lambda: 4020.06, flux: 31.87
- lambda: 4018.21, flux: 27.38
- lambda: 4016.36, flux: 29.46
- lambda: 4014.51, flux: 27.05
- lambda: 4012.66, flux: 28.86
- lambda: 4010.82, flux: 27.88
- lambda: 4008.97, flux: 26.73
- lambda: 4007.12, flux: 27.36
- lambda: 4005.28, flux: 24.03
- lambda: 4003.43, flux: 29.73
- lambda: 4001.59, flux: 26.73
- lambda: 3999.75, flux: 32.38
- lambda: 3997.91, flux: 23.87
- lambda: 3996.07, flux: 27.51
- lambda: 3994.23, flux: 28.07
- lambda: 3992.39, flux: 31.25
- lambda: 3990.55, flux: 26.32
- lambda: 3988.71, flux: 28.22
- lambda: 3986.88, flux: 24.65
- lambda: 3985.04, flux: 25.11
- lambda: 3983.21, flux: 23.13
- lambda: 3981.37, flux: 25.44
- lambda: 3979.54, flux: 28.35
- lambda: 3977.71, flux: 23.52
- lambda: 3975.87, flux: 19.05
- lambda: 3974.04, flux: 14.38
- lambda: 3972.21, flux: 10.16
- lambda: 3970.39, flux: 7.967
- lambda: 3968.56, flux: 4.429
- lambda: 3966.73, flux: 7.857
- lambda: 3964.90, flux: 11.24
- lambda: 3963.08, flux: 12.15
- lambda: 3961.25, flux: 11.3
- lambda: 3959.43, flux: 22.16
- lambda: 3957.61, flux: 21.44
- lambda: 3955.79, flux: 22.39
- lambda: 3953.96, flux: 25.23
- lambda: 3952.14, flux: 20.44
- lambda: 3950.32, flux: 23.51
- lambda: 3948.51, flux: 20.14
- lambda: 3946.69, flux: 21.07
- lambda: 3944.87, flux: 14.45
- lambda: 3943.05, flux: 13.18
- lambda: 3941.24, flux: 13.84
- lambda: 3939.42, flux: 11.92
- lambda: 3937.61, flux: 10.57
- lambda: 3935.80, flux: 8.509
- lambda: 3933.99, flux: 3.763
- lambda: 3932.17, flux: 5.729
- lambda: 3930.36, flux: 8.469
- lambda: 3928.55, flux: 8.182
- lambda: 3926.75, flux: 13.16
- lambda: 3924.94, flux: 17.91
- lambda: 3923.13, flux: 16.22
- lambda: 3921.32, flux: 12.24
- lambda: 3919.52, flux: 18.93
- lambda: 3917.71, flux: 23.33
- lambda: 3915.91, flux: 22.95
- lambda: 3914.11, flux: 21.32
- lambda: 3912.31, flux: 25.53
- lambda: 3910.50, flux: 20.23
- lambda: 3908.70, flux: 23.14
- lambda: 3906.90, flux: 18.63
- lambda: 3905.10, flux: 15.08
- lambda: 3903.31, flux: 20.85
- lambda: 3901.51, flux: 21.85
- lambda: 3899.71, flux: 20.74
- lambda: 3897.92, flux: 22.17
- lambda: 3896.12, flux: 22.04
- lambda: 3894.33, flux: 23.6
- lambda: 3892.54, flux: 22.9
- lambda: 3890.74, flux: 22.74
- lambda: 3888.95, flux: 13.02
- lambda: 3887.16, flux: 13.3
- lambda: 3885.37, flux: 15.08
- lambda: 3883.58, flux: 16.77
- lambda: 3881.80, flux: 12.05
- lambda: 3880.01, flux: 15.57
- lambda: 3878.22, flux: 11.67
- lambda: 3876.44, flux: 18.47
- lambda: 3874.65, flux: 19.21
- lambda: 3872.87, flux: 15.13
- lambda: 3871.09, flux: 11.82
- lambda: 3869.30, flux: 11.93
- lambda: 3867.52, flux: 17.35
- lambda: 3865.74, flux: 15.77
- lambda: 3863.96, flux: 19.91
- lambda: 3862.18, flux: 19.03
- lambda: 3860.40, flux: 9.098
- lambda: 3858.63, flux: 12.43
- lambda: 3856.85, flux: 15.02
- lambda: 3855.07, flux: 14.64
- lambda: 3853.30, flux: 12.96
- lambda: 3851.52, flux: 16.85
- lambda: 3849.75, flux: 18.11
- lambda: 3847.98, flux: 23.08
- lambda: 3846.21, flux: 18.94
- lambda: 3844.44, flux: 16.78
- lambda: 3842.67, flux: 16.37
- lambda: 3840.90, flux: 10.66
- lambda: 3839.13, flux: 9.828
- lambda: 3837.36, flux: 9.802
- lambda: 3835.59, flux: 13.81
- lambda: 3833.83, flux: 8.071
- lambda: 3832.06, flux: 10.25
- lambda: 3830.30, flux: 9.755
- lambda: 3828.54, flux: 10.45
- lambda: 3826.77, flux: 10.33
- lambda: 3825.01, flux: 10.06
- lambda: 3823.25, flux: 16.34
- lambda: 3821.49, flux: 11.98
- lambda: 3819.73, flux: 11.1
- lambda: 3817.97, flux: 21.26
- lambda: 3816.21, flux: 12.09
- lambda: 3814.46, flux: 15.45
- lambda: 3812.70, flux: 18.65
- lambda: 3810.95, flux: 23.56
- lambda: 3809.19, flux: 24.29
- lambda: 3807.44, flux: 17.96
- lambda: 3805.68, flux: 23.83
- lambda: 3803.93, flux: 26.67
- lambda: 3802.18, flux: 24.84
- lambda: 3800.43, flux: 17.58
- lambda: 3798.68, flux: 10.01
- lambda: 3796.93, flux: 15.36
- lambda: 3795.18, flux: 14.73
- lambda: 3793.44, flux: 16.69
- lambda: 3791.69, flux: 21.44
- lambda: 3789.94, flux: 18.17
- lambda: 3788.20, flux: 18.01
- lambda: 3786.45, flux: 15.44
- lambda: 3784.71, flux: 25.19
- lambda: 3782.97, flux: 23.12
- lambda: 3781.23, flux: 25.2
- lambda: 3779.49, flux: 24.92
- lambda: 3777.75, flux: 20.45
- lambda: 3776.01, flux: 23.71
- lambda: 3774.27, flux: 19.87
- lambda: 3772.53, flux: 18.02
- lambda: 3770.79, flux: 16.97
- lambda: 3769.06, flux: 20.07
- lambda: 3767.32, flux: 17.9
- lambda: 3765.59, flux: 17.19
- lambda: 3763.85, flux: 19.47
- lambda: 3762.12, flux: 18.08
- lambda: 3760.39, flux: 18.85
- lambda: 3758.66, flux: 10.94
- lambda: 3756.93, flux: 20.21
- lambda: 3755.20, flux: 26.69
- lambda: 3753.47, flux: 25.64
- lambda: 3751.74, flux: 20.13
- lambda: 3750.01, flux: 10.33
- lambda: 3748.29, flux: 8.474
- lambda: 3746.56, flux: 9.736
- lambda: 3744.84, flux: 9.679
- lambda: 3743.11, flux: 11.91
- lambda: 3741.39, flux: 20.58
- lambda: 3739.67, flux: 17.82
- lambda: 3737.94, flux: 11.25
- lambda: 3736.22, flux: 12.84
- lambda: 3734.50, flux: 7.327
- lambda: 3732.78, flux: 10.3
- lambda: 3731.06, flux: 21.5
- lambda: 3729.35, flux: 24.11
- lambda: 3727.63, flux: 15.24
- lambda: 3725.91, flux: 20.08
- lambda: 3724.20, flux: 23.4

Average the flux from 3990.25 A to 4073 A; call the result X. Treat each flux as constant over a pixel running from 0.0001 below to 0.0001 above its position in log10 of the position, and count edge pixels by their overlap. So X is 27.8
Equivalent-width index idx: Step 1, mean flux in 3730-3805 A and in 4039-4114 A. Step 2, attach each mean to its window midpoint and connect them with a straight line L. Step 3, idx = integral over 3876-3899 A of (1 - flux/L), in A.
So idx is 4.4 A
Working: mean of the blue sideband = 17.8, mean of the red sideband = 28.2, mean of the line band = 17.7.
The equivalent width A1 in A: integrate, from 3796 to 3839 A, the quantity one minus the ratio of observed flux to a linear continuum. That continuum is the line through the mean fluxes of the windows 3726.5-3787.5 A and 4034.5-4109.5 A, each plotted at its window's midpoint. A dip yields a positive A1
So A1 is 9.1 A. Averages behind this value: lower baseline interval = 17.7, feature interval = 15.4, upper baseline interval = 28.2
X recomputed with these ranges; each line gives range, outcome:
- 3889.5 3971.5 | 16.7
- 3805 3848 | 14.8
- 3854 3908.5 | 17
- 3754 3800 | 19.1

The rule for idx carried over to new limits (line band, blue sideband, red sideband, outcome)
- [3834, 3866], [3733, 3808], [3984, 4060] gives 9.25 A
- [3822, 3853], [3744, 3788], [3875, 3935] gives 7.64 A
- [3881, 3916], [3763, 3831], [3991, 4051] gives 4.70 A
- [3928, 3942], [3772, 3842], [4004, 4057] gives 8.71 A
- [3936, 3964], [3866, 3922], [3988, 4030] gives 7.27 A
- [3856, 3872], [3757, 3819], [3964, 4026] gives 4.84 A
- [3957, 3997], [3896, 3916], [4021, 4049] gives 8.34 A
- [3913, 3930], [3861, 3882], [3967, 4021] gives 1.92 A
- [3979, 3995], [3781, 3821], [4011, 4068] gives -0.47 A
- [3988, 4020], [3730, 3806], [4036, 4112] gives -2.52 A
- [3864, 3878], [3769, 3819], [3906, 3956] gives 1.72 A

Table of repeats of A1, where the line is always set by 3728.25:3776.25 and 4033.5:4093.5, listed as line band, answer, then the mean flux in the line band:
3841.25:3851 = 0.99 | 18.2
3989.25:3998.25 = -0.69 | 27.7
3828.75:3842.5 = 6.37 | 10.6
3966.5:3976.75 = 5.81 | 10.8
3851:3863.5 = 3.75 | 14.4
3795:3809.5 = -0.74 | 19.5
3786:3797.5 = 0.58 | 17.2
